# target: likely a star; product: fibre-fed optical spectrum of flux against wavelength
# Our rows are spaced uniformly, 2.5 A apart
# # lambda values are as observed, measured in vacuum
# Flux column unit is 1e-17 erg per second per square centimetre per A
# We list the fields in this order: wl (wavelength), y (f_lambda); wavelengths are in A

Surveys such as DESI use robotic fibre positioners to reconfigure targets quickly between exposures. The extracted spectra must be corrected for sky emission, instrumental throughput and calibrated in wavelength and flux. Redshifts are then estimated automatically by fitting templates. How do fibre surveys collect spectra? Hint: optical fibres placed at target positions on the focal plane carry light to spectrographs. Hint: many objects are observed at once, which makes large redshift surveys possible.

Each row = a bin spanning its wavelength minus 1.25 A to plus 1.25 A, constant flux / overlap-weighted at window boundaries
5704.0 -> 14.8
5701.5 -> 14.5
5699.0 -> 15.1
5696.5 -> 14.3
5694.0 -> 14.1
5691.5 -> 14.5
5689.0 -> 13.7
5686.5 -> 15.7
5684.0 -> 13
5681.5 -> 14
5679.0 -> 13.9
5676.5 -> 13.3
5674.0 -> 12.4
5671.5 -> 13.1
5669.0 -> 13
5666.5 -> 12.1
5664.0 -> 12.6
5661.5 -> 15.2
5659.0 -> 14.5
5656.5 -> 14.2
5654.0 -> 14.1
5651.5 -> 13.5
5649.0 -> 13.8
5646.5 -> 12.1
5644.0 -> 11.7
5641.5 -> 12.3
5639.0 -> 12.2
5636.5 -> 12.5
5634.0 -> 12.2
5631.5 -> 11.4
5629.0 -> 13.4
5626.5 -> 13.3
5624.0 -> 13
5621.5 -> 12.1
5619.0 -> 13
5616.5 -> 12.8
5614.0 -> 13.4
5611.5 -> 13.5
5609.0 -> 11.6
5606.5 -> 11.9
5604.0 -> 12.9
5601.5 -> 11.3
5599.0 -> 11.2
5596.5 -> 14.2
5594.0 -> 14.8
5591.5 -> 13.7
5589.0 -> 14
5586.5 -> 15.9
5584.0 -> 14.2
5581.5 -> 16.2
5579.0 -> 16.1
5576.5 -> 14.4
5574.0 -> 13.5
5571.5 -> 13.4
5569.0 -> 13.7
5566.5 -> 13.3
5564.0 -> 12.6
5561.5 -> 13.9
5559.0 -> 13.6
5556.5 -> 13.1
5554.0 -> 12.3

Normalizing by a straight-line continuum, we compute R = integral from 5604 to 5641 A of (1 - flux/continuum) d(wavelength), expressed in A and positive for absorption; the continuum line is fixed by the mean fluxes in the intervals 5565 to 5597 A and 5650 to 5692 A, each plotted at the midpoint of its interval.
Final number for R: 3.9 A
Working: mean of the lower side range 14.4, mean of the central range 12.6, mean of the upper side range 13.7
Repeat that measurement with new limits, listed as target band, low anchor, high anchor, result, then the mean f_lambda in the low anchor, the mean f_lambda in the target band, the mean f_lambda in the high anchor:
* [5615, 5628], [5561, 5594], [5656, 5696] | 1.06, 14.3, 12.9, 13.7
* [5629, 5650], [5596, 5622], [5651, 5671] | 1.34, 12.5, 12.3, 13.6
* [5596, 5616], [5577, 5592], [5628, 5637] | 1.99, 15.1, 12.4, 12.3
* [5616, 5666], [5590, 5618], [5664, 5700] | 1.00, 12.9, 13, 13.7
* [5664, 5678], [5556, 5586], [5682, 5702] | 1.48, 14.1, 12.8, 14.3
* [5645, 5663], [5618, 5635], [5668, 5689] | -1.01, 12.6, 13.9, 13.6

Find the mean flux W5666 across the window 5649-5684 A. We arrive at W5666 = 13.5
